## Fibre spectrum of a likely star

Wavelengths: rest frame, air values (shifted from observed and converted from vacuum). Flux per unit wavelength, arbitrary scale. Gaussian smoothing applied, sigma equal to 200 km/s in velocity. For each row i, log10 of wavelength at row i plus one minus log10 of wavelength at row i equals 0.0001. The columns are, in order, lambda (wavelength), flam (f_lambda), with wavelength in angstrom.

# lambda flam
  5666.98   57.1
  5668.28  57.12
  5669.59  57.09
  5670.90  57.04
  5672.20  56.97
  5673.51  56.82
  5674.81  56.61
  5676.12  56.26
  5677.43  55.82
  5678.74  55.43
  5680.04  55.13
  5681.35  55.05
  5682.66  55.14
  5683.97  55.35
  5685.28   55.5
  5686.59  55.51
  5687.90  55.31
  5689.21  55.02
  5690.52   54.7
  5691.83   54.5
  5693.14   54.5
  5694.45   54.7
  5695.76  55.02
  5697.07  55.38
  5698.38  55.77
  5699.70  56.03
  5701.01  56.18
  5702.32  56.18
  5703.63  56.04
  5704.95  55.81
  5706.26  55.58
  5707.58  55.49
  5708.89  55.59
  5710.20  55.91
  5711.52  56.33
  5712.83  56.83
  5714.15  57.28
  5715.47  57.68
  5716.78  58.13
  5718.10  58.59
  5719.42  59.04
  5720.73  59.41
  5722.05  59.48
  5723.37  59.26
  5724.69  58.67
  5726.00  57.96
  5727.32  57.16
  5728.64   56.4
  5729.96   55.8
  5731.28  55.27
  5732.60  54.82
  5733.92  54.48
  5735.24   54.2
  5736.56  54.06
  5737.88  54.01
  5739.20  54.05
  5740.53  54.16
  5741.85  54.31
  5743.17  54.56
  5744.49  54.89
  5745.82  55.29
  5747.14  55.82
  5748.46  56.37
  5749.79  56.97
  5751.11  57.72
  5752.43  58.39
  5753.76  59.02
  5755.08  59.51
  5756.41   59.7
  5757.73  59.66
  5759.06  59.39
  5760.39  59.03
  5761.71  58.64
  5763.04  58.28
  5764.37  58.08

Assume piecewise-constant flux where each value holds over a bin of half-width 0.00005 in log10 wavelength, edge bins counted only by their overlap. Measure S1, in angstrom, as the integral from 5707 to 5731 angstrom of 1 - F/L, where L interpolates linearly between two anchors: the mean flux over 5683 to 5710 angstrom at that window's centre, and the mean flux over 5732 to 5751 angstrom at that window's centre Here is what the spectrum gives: -1.0 angstrom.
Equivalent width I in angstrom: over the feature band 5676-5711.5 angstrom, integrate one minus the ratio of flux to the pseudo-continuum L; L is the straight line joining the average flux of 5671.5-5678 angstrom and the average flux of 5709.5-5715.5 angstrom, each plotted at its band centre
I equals 0.7 angstrom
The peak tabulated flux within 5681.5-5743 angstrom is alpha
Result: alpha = 59.48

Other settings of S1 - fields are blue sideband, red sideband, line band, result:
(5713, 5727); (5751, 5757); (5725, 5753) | 1.5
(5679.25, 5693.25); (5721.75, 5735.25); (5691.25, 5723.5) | -0.4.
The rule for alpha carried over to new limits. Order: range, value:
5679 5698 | 55.51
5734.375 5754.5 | 59.02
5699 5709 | 56.18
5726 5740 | 57.96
